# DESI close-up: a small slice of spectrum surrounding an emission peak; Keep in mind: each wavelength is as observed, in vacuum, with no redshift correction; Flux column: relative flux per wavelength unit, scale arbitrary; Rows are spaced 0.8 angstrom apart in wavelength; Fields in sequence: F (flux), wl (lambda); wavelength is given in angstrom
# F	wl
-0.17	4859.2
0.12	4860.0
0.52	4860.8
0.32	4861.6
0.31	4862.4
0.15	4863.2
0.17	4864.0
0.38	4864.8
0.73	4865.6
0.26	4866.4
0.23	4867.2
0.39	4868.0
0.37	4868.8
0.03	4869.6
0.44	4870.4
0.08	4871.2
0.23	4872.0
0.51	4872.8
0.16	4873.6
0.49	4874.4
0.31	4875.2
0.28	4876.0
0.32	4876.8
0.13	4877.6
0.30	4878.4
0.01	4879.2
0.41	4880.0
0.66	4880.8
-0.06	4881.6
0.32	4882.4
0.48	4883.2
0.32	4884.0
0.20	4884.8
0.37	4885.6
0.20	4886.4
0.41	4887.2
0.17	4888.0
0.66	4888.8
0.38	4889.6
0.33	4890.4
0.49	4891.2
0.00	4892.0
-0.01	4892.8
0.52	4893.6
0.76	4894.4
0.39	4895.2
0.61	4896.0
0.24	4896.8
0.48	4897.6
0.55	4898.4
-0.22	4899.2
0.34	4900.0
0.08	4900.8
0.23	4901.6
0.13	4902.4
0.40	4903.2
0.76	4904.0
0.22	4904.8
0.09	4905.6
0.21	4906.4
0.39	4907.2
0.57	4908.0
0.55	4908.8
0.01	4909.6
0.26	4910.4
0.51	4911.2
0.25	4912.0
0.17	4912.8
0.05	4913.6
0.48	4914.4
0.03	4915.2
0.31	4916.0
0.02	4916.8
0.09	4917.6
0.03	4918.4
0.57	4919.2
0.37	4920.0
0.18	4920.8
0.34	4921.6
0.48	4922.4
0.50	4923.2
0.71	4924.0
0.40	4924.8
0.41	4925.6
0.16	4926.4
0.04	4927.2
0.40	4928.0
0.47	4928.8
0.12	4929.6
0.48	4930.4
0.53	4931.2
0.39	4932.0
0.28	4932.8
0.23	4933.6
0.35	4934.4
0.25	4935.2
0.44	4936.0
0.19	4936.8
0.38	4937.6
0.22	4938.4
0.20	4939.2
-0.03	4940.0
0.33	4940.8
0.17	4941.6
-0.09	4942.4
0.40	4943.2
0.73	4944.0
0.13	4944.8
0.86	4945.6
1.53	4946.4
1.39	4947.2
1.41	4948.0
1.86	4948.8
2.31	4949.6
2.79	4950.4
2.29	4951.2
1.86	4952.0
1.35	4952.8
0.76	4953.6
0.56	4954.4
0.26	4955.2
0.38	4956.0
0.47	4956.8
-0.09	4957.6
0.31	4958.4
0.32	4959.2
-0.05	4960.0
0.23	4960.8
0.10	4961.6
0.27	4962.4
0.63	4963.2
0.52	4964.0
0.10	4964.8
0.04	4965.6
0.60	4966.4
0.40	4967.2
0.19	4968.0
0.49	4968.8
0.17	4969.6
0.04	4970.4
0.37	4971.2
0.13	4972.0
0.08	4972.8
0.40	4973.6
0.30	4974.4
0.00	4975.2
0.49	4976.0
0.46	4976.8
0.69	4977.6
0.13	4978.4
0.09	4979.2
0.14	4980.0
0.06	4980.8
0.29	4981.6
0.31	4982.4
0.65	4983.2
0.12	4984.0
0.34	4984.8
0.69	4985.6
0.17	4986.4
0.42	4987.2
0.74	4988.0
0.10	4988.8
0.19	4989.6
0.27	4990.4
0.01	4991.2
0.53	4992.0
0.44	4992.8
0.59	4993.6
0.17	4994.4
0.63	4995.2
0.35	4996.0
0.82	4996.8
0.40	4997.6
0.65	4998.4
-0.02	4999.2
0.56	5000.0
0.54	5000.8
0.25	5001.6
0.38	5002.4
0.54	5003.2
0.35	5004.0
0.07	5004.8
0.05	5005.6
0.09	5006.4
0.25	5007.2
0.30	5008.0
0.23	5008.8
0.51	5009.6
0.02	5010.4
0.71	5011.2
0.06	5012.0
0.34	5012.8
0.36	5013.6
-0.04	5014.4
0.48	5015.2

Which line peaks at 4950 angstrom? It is [O II]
